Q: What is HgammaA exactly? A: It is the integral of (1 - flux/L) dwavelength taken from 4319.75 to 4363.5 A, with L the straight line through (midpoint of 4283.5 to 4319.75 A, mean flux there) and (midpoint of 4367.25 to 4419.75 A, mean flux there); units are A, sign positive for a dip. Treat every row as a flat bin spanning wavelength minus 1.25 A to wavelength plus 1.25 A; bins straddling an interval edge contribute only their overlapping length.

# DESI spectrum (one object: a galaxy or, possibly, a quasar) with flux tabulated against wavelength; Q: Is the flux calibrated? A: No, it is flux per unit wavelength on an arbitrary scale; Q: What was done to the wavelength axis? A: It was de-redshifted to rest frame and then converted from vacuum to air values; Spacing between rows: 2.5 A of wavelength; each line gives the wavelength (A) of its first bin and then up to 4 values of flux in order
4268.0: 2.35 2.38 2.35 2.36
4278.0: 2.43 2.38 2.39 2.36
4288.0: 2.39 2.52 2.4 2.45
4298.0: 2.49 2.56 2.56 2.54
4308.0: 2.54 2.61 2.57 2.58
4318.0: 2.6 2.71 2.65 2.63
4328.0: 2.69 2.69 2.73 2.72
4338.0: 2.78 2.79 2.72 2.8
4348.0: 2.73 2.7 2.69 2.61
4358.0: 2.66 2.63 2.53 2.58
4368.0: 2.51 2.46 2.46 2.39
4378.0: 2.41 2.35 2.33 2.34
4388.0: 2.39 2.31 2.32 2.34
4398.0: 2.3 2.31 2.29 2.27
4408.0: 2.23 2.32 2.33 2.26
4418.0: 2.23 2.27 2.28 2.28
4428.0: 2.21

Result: -4.64 A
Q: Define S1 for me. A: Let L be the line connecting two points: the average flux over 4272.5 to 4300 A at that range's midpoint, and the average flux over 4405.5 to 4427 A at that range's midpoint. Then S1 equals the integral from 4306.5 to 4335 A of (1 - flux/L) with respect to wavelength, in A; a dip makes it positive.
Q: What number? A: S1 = -3.1 A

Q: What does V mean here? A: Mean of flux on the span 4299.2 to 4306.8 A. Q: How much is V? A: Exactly 2.55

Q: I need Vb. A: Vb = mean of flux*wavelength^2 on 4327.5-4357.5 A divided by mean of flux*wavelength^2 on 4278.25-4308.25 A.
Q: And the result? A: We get 1.13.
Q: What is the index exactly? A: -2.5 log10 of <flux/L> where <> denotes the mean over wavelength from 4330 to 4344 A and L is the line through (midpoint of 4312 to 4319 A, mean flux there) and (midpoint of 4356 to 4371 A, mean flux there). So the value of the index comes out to -0.07 mag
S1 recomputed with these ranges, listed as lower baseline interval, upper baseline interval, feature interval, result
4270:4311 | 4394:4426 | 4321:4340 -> -2.43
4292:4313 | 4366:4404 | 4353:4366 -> -1.04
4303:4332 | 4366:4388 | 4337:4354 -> -1.51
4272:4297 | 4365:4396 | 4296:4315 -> -1.16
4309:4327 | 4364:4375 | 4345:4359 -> -0.86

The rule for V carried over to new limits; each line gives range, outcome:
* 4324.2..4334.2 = 2.68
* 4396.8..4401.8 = 2.3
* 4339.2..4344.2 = 2.76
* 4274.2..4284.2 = 2.39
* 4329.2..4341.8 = 2.74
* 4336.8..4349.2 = 2.76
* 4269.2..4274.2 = 2.36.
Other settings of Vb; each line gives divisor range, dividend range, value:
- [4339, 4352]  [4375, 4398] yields 0.87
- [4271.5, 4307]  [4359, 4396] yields 1.03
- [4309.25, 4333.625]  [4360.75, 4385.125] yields 0.95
